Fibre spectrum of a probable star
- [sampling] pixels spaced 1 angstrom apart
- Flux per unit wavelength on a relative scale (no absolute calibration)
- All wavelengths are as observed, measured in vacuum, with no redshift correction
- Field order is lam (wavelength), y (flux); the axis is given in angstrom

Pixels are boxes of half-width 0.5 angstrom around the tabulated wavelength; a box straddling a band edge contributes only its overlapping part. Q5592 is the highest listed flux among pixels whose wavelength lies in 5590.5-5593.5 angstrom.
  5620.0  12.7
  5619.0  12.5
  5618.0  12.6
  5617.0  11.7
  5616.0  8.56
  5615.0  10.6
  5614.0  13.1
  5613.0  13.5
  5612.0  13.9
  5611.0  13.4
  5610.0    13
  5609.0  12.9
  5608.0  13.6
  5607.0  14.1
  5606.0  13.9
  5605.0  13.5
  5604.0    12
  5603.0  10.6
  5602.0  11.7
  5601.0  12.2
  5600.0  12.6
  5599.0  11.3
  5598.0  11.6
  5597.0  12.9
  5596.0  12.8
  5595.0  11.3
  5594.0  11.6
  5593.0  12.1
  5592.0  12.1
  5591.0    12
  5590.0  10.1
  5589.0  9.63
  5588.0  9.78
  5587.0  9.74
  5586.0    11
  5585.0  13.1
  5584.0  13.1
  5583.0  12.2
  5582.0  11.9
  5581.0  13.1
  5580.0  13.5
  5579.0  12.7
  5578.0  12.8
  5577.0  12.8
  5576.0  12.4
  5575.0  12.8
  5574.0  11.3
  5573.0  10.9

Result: 12.1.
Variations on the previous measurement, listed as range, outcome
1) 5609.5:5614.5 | 13.9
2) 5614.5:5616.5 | 10.6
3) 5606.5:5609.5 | 14.1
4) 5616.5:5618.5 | 12.6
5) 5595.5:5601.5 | 12.9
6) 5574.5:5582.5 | 13.5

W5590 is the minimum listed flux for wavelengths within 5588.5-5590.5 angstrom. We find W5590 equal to 9.63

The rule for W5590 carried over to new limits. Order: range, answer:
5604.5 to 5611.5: 12.9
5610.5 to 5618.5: 8.56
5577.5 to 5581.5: 12.7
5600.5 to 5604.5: 10.6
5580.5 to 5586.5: 11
